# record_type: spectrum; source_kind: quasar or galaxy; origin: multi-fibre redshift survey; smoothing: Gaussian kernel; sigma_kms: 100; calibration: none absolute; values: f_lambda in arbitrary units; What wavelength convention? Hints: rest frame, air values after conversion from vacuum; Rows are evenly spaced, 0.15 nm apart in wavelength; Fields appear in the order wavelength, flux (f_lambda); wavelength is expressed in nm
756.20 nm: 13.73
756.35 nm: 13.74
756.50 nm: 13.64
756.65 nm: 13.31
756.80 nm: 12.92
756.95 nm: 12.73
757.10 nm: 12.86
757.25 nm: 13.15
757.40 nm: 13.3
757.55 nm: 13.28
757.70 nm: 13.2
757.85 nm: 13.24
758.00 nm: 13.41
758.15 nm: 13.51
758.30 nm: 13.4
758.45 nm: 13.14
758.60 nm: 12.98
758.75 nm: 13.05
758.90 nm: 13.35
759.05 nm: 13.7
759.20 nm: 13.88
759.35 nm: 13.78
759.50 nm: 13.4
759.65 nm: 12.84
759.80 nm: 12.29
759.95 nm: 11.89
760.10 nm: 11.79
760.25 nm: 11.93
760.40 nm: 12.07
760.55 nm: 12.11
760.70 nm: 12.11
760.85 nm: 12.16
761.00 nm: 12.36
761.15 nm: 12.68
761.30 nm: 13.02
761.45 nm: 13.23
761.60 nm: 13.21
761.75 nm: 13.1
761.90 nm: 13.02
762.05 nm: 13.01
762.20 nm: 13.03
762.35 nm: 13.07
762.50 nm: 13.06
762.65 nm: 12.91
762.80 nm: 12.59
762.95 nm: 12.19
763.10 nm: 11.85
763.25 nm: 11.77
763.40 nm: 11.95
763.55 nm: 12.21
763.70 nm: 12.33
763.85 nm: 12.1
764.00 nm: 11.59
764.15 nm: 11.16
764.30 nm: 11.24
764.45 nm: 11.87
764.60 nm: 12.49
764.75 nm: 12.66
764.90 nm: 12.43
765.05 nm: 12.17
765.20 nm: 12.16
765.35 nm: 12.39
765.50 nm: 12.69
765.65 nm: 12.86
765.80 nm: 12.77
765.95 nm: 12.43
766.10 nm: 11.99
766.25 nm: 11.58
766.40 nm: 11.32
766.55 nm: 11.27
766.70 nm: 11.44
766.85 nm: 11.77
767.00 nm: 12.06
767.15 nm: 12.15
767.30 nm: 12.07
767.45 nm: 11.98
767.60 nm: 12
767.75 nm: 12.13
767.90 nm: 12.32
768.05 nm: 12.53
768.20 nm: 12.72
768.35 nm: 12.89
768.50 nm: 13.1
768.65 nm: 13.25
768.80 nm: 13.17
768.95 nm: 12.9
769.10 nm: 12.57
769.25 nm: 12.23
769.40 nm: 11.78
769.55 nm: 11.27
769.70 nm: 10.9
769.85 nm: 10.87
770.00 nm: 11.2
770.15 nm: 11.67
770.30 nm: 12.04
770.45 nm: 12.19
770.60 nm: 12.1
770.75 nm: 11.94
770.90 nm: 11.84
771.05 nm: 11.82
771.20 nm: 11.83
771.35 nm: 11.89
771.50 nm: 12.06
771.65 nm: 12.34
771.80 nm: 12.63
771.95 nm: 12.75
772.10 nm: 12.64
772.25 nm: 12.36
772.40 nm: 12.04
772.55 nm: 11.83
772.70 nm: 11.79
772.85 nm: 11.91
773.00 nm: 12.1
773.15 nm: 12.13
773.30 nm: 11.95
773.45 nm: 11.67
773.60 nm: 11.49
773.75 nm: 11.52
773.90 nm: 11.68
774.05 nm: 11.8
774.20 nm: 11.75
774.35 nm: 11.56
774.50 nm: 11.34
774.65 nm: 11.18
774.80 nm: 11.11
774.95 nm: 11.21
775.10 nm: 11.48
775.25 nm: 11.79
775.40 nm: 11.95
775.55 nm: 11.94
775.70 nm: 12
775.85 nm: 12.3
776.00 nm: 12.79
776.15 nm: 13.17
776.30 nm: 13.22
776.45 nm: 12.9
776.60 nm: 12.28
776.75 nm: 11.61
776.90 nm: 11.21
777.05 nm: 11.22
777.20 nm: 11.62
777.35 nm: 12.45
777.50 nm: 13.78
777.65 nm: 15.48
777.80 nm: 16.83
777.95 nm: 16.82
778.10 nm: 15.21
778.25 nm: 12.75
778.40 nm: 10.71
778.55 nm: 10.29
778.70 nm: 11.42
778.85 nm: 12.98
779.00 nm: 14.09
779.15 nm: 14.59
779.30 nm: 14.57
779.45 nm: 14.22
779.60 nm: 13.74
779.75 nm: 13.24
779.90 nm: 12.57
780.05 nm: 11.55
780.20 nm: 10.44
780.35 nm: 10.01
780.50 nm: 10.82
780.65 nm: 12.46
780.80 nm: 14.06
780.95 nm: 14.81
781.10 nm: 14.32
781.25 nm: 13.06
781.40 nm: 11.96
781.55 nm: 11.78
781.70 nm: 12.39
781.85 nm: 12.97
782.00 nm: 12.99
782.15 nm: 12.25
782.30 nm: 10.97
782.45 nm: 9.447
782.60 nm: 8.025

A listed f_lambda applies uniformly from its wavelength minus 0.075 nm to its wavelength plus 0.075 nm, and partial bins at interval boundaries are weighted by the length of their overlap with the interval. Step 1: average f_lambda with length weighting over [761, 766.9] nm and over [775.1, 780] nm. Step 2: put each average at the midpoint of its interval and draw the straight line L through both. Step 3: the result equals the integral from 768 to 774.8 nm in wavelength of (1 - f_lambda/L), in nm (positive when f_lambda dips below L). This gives 0.35 nm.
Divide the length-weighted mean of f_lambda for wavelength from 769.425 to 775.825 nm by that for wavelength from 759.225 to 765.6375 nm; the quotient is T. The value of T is 0.95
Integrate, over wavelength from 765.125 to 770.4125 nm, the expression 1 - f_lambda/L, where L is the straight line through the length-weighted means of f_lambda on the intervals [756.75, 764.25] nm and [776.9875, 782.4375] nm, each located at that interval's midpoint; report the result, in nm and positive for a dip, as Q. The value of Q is 0.27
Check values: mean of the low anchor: 12.7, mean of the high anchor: 12.9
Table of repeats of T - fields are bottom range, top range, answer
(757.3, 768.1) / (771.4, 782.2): 1.00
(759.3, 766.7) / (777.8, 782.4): 1.04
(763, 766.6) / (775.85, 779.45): 1.09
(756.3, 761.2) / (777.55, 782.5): 1.00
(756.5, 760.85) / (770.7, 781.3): 0.96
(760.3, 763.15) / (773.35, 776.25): 0.93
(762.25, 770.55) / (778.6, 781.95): 1.05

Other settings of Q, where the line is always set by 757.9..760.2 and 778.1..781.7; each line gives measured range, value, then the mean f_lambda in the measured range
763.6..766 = 0.141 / 12.2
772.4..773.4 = 0.067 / 12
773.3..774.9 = 0.158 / 11.5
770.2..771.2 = 0.069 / 12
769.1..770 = 0.097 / 11.5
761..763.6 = 0.065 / 12.7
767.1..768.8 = 0.053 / 12.5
